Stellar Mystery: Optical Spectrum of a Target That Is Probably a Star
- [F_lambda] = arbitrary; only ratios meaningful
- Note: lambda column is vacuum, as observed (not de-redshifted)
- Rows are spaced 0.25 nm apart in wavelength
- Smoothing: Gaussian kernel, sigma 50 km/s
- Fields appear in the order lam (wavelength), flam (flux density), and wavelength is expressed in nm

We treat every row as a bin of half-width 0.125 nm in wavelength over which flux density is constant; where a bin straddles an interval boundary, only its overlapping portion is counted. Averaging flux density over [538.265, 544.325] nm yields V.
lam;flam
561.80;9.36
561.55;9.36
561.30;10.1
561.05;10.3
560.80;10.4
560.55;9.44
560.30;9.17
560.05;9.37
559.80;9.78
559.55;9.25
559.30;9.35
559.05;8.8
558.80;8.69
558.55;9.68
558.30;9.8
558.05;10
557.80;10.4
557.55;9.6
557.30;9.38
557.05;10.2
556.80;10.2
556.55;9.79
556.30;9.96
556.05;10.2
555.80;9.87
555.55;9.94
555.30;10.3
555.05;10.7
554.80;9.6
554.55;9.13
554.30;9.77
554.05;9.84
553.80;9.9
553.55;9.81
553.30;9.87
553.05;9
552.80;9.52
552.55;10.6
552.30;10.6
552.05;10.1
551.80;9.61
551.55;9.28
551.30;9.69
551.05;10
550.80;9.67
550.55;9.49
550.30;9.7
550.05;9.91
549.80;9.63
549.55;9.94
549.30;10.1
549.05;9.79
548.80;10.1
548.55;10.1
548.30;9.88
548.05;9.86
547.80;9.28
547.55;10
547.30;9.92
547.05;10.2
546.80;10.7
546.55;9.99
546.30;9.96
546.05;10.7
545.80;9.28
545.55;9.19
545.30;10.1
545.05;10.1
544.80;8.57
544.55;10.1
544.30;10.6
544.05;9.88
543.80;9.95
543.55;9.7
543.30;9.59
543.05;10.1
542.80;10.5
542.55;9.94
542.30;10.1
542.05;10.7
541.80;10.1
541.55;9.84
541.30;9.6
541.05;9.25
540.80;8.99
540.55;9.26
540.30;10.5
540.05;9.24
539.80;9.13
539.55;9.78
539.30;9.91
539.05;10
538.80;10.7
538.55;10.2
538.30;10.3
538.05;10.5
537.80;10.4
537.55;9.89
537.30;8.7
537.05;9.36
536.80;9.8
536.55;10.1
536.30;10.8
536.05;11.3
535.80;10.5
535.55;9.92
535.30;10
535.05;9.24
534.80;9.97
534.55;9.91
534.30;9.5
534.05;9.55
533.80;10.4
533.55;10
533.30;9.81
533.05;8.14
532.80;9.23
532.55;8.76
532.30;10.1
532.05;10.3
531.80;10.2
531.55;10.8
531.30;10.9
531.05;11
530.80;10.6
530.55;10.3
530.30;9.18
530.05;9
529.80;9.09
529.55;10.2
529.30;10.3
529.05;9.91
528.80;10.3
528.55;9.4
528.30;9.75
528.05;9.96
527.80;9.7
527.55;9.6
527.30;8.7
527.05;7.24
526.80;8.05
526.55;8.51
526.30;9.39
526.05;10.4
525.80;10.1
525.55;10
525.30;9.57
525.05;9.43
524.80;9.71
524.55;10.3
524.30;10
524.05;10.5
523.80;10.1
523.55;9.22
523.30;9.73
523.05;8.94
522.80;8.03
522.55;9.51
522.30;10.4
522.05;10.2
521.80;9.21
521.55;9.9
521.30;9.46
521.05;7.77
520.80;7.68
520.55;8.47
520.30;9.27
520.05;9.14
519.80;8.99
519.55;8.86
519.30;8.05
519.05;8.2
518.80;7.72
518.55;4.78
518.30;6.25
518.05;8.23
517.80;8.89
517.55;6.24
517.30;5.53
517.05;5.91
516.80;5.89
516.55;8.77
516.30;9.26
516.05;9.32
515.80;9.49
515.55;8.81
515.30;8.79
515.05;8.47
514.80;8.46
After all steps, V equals 9.9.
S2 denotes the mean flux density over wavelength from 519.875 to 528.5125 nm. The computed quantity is 9.35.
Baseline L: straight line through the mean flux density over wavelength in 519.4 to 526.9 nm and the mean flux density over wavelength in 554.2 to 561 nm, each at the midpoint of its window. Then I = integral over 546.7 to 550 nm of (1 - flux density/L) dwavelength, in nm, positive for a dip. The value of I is -0.11 nm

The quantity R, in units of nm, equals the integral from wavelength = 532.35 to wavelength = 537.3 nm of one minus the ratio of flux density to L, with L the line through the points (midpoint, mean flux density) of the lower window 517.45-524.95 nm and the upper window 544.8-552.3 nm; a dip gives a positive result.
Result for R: -0.24 nm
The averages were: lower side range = 8.8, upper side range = 9.86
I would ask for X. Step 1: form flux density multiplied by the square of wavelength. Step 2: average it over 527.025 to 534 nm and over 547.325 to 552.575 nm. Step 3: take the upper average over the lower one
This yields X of 1.08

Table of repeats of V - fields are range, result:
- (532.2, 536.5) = 9.83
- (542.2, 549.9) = 9.93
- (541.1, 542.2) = 10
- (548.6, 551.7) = 9.78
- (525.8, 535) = 9.67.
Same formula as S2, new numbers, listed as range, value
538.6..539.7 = 10.1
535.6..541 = 9.96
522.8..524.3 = 9.58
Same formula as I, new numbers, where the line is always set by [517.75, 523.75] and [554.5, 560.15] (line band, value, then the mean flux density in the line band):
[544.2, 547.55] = -0.20 nm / 9.95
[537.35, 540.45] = -0.28 nm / 10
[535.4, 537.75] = -0.24 nm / 10.1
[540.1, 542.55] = -0.14 nm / 9.8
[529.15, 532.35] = -0.43 nm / 10.2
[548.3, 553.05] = -0.15 nm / 9.86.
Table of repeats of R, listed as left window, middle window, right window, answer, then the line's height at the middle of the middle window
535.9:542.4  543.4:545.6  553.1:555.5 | 0.02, 9.91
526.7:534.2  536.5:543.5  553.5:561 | -0.12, 9.71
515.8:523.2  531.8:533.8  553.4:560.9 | -0.18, 8.79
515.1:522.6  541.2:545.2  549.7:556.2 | -0.24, 9.39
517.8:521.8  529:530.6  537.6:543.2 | -0.11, 9.07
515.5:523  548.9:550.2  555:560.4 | -0.06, 9.43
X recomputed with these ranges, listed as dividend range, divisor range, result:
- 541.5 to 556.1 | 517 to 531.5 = 1.19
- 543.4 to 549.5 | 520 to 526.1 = 1.14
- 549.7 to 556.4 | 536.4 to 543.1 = 1.05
